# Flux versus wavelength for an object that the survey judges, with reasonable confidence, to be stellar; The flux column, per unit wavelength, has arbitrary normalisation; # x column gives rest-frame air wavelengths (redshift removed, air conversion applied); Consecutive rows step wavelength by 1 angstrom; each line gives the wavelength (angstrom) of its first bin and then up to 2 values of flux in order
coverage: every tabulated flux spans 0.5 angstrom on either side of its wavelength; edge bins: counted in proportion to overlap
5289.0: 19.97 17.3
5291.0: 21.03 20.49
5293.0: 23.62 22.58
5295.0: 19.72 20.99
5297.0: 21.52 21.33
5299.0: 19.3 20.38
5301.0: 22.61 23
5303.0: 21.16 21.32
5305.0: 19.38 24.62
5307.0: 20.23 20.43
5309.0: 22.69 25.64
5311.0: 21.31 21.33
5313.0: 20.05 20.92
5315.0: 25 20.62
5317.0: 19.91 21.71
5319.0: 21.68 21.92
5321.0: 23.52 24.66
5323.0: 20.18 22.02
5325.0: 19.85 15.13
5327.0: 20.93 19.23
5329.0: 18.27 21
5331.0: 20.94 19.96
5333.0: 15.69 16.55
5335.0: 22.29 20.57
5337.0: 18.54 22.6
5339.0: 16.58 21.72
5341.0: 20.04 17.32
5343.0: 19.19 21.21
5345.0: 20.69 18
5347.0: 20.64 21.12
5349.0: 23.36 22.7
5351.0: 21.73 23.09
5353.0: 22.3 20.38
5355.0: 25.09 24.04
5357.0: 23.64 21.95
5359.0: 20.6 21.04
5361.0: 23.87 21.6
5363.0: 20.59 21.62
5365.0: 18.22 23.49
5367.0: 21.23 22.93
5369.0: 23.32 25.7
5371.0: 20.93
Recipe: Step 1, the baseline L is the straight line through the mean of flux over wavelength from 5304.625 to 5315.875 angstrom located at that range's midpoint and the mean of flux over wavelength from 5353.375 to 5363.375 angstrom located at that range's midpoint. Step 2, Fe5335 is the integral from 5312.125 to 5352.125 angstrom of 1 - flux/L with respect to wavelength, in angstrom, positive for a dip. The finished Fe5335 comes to 2.89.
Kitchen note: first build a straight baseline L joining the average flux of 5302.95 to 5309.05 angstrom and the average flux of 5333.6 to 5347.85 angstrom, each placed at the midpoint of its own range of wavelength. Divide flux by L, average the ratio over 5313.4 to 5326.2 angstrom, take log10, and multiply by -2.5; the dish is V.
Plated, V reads -0.04 mag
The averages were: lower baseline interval 21.3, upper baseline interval 19.8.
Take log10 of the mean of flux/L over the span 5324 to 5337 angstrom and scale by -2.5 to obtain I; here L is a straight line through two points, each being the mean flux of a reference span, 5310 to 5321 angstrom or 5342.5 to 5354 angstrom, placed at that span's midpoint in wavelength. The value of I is 0.118 mag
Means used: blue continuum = 21.7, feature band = 19.3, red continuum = 21.2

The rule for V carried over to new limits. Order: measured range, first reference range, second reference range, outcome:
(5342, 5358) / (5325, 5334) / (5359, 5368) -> -0.06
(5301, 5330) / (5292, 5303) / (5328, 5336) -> -0.05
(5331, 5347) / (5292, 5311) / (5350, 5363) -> 0.14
